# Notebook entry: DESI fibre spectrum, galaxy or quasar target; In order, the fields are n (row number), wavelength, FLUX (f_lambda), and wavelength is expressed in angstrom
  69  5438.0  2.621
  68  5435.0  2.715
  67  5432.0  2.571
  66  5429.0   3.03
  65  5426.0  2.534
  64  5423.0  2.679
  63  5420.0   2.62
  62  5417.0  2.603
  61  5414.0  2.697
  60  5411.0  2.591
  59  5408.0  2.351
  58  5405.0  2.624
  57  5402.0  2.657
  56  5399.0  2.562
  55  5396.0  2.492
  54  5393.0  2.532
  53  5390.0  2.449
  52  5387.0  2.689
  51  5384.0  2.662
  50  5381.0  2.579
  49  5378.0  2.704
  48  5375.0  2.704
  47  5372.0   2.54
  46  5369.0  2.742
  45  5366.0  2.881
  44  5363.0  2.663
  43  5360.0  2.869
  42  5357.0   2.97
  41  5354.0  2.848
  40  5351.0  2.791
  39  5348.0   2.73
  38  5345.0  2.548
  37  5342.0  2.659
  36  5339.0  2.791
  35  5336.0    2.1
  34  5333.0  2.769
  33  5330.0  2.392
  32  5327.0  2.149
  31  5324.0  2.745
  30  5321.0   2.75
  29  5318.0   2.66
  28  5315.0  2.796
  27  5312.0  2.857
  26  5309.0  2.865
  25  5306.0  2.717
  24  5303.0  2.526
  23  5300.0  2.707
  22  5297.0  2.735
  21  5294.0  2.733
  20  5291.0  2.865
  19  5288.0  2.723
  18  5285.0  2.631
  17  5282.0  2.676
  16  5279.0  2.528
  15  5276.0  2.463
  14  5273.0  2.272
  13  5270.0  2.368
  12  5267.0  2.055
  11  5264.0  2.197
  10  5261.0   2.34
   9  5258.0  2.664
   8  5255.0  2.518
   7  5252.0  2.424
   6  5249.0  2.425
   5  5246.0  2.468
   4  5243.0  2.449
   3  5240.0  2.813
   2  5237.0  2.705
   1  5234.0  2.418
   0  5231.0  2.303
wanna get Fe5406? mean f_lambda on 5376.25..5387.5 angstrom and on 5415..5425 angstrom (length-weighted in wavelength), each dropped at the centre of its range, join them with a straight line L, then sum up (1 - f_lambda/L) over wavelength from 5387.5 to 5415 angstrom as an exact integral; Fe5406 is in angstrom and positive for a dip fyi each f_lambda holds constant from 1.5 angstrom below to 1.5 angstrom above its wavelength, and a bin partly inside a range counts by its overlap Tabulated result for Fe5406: 0.9 angstrom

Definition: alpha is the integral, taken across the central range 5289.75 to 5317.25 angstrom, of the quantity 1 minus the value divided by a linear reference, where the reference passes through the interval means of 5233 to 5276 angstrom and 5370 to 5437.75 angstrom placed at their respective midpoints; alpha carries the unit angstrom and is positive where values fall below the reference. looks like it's -2.8 angstrom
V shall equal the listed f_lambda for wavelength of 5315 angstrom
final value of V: 2.796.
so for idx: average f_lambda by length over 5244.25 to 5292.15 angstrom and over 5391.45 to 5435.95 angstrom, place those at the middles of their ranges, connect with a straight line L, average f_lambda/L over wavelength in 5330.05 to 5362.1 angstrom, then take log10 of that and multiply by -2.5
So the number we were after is -0.06 mag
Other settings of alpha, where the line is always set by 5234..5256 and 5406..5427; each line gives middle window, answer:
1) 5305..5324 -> -1.62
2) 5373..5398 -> -0.23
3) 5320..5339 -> 0.43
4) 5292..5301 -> -0.65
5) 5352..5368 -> -1.70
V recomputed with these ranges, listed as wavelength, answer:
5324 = 2.745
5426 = 2.534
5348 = 2.73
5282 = 2.676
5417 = 2.603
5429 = 3.03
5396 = 2.492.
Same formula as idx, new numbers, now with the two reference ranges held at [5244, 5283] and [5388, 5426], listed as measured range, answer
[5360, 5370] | -0.10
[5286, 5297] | -0.13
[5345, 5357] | -0.11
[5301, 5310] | -0.10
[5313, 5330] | -0.06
